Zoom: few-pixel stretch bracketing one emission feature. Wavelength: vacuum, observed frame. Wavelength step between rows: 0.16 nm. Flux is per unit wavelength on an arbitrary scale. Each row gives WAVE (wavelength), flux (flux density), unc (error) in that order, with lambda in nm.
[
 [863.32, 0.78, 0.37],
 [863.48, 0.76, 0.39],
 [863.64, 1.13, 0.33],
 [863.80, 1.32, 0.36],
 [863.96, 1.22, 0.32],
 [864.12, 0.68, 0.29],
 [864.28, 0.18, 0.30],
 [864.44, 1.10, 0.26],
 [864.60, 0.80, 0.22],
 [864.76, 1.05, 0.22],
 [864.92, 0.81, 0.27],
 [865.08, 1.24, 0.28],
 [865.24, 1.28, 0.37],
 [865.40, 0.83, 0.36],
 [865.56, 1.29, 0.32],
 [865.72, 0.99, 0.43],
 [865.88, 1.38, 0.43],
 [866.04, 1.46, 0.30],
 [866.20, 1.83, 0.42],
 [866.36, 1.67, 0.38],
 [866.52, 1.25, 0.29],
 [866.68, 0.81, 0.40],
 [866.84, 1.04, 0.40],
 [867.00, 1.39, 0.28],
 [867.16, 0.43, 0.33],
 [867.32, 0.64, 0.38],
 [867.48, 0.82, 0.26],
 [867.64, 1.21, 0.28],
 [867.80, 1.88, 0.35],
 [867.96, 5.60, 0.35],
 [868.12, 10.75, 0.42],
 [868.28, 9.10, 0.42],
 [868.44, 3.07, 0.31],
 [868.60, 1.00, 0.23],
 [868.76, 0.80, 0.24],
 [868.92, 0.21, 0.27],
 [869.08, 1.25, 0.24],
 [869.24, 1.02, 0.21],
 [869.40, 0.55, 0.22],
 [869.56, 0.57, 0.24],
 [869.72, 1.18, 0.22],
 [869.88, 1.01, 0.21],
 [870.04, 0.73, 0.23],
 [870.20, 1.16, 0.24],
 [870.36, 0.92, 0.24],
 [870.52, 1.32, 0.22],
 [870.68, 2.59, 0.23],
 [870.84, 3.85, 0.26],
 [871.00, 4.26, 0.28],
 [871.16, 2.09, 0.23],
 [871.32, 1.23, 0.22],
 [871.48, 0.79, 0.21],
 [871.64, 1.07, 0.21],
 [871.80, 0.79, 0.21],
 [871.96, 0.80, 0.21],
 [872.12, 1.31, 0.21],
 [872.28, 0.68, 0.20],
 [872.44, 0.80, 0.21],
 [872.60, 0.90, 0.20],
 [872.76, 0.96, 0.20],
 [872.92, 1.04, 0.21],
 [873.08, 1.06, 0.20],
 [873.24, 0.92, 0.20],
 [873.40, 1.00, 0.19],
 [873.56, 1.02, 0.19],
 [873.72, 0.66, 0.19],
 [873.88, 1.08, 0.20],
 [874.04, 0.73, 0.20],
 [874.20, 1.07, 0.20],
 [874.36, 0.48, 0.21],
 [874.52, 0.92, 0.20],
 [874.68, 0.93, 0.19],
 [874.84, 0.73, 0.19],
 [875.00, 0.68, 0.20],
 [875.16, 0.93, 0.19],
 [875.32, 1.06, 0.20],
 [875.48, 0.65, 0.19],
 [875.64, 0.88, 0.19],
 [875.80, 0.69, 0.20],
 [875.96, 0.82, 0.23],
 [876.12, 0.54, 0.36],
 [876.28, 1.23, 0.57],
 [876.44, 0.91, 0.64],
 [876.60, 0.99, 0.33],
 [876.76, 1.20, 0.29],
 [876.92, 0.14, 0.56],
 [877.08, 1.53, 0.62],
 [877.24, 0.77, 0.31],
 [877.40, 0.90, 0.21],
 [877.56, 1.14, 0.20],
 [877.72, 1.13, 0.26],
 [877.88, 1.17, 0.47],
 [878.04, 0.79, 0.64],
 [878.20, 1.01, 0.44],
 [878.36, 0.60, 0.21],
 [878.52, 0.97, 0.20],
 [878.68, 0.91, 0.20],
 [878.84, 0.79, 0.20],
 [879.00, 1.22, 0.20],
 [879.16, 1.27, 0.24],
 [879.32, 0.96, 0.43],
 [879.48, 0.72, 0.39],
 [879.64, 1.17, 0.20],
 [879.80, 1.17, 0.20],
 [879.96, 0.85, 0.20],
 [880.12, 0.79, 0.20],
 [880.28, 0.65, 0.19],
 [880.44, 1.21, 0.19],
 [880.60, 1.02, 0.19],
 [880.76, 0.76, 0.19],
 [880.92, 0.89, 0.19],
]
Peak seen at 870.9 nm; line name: [N II]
